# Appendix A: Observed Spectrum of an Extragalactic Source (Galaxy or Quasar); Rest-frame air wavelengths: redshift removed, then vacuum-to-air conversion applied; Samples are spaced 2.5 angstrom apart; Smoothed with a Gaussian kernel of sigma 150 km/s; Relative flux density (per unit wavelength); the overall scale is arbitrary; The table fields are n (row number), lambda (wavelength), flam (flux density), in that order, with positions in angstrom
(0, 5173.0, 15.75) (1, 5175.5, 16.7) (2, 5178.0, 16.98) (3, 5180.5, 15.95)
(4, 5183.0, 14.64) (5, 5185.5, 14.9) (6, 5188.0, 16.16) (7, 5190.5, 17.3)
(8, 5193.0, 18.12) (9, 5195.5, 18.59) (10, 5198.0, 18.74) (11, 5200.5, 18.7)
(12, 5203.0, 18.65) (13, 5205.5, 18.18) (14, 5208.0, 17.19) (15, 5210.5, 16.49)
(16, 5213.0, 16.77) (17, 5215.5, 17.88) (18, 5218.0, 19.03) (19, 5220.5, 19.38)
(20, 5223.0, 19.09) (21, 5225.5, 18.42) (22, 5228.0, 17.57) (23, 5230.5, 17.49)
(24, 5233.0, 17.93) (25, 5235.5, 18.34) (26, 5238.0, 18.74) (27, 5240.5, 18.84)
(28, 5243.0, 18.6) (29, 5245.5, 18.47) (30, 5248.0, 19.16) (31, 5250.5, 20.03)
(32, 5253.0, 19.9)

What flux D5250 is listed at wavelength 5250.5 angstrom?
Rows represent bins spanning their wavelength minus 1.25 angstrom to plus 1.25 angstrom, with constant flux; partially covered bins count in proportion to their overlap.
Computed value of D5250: 20.03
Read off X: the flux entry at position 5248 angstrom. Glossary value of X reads 19.16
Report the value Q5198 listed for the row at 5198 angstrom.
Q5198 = 18.74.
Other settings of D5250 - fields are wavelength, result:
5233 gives 17.93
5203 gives 18.65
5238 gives 18.74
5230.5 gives 17.49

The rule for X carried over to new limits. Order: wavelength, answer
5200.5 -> 18.7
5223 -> 19.09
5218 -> 19.03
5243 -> 18.6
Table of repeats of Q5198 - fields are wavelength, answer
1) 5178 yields 16.98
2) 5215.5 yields 17.88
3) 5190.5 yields 17.3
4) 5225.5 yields 18.42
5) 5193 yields 18.12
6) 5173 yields 15.75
